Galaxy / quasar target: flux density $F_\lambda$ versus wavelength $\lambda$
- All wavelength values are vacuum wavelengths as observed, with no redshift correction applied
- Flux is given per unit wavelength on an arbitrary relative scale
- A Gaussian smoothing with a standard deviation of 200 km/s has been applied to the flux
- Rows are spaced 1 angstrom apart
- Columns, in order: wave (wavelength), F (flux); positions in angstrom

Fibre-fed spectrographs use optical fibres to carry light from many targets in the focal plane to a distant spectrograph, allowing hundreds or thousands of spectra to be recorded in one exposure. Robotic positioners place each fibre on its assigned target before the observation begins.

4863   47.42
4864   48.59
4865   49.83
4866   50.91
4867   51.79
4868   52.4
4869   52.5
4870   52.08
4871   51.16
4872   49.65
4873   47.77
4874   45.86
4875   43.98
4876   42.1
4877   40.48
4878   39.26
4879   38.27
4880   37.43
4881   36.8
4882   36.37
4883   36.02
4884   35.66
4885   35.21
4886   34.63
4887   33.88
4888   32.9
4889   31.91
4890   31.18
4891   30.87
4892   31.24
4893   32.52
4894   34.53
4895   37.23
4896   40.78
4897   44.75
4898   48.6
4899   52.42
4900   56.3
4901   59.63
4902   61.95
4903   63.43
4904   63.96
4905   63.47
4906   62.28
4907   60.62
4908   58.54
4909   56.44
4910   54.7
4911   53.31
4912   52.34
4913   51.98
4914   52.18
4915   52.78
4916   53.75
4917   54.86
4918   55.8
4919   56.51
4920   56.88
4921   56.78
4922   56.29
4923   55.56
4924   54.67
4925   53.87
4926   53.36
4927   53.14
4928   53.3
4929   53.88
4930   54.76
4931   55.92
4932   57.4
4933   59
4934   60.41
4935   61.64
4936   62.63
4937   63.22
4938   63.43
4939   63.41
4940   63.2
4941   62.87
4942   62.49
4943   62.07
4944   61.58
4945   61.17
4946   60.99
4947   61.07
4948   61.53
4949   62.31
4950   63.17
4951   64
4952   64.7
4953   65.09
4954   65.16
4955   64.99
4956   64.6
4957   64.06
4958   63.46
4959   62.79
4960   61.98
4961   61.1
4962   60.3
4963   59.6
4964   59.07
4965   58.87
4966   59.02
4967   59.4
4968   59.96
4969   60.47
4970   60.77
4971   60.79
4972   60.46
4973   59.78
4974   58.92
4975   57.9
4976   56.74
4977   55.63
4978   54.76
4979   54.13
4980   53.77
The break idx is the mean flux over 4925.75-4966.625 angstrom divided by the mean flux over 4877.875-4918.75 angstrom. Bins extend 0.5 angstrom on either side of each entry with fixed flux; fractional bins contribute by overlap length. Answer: 1.31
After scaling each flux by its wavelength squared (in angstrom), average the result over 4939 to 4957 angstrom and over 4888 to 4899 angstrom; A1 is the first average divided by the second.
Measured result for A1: 1.74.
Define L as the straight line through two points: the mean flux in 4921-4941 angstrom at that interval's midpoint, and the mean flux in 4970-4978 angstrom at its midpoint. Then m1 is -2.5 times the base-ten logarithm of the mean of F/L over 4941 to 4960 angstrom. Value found -0.087 mag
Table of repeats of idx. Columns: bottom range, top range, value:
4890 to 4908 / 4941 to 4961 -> 1.27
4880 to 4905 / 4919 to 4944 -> 1.39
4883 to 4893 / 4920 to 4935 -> 1.68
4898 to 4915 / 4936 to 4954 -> 1.10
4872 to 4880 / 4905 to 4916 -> 1.31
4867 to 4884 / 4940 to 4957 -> 1.44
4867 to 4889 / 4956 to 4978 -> 1.44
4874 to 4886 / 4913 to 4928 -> 1.42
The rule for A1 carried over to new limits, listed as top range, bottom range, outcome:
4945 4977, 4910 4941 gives 1.10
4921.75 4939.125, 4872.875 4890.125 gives 1.56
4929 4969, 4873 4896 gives 1.72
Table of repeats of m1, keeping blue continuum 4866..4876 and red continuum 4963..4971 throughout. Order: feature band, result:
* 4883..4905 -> 0.21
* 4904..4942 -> -0.05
